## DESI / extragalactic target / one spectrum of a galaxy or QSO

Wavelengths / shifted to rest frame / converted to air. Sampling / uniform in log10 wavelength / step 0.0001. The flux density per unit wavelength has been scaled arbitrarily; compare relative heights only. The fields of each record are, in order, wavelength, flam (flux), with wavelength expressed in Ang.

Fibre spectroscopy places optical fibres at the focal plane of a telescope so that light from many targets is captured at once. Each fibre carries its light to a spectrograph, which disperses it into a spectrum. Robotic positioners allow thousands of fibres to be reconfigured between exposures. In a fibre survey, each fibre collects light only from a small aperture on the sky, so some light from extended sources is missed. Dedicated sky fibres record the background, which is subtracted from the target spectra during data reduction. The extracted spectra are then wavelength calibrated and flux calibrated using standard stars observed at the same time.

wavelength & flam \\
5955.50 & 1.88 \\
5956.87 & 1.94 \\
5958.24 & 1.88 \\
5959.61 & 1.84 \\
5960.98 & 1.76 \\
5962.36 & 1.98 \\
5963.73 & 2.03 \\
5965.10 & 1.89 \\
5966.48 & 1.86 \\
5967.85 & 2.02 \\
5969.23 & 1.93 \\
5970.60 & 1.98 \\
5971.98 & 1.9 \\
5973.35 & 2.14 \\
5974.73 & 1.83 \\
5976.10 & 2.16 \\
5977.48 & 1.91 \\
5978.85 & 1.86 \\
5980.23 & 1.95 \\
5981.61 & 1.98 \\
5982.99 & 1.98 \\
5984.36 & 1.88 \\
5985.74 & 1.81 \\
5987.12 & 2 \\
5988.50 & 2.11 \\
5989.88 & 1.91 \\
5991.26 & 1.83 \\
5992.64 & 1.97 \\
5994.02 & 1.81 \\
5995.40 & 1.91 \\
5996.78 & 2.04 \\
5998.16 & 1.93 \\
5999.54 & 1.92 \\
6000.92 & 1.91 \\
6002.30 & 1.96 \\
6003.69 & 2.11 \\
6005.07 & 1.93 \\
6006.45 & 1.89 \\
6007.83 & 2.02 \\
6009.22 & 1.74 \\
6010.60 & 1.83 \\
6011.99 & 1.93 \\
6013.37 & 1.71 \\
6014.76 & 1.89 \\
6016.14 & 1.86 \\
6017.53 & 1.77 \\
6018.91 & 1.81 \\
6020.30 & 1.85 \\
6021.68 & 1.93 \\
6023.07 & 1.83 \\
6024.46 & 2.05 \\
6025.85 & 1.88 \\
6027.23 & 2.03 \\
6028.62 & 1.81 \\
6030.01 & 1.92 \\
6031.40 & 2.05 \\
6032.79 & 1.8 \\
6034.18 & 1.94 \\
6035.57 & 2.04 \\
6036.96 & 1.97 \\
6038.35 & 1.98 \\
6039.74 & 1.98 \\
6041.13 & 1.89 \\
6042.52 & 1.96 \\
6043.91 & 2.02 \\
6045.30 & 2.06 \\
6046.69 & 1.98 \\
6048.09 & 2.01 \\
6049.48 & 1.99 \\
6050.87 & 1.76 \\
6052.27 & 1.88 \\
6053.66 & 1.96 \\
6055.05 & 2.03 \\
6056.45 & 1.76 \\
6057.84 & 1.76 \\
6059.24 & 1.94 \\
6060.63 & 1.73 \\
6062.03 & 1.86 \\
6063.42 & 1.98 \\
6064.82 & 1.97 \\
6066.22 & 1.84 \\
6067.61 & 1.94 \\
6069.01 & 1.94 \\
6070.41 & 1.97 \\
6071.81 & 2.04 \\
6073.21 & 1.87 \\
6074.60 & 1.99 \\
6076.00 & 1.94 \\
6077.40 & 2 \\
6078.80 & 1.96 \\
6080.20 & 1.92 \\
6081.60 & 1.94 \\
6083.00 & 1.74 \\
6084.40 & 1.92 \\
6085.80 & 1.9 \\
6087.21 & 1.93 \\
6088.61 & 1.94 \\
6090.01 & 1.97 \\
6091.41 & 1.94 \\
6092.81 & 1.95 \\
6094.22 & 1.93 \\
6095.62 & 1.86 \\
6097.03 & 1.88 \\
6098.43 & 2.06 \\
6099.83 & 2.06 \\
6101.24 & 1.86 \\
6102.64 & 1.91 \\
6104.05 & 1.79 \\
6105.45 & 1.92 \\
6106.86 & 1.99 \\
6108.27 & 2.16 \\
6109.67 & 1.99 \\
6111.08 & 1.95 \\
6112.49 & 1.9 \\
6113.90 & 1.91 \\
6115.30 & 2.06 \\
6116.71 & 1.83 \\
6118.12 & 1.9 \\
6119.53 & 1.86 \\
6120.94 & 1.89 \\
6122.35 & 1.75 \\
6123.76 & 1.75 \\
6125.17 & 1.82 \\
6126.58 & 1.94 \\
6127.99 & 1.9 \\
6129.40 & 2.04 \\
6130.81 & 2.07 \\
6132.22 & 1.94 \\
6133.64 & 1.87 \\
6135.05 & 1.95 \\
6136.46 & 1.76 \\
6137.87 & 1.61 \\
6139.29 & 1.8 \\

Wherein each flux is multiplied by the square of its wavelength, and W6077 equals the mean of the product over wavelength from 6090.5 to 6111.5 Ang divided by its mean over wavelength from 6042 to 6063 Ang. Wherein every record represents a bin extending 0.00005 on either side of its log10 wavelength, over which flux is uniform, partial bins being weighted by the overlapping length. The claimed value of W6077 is 1.04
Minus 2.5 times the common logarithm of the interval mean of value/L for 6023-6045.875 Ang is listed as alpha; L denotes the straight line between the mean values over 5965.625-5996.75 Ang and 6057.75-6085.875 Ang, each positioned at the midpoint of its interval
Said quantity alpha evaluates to -0.02 mag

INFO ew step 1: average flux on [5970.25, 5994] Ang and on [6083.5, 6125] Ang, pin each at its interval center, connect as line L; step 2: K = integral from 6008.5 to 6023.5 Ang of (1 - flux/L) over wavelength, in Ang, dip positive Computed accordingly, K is 0.8 Ang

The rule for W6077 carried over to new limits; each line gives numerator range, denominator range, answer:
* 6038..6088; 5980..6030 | 1.03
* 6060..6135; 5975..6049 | 1.03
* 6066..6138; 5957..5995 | 1.04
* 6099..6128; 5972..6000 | 1.02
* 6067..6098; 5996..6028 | 1.04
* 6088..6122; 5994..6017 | 1.05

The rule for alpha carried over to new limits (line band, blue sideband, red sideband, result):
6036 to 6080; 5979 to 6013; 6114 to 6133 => -0.011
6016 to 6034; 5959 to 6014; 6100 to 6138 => 0.017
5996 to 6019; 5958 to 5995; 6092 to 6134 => 0.018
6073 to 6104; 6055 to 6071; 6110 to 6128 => -0.025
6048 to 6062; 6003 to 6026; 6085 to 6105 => 0.017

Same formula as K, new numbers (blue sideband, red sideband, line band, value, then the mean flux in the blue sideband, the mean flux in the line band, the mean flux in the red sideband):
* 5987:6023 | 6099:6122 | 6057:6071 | 0.2 Ang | 1.9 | 1.89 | 1.93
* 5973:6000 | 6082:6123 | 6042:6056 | -0.2 Ang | 1.94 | 1.96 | 1.92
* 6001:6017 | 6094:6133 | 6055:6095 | 0.0 Ang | 1.9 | 1.92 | 1.93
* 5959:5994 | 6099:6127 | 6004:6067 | 0.6 Ang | 1.94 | 1.91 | 1.91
